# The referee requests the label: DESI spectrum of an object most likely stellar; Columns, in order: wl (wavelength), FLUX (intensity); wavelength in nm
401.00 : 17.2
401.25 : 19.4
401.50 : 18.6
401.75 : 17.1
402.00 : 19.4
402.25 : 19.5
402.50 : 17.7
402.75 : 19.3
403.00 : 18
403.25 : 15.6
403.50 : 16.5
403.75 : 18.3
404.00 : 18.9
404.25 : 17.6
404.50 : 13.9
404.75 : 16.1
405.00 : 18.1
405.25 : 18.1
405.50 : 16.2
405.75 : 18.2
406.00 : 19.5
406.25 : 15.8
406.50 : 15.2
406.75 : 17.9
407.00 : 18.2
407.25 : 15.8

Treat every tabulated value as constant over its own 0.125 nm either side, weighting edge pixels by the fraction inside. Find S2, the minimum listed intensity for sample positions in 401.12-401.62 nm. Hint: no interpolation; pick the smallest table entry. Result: 18.6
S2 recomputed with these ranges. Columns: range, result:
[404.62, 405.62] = 16.1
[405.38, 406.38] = 15.8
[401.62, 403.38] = 15.6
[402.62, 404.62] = 13.9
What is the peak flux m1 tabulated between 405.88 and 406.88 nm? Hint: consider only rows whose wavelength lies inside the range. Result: 19.5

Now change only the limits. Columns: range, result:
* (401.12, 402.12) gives 19.4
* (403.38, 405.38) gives 18.9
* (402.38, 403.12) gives 19.3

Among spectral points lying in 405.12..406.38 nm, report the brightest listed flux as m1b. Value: 19.5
